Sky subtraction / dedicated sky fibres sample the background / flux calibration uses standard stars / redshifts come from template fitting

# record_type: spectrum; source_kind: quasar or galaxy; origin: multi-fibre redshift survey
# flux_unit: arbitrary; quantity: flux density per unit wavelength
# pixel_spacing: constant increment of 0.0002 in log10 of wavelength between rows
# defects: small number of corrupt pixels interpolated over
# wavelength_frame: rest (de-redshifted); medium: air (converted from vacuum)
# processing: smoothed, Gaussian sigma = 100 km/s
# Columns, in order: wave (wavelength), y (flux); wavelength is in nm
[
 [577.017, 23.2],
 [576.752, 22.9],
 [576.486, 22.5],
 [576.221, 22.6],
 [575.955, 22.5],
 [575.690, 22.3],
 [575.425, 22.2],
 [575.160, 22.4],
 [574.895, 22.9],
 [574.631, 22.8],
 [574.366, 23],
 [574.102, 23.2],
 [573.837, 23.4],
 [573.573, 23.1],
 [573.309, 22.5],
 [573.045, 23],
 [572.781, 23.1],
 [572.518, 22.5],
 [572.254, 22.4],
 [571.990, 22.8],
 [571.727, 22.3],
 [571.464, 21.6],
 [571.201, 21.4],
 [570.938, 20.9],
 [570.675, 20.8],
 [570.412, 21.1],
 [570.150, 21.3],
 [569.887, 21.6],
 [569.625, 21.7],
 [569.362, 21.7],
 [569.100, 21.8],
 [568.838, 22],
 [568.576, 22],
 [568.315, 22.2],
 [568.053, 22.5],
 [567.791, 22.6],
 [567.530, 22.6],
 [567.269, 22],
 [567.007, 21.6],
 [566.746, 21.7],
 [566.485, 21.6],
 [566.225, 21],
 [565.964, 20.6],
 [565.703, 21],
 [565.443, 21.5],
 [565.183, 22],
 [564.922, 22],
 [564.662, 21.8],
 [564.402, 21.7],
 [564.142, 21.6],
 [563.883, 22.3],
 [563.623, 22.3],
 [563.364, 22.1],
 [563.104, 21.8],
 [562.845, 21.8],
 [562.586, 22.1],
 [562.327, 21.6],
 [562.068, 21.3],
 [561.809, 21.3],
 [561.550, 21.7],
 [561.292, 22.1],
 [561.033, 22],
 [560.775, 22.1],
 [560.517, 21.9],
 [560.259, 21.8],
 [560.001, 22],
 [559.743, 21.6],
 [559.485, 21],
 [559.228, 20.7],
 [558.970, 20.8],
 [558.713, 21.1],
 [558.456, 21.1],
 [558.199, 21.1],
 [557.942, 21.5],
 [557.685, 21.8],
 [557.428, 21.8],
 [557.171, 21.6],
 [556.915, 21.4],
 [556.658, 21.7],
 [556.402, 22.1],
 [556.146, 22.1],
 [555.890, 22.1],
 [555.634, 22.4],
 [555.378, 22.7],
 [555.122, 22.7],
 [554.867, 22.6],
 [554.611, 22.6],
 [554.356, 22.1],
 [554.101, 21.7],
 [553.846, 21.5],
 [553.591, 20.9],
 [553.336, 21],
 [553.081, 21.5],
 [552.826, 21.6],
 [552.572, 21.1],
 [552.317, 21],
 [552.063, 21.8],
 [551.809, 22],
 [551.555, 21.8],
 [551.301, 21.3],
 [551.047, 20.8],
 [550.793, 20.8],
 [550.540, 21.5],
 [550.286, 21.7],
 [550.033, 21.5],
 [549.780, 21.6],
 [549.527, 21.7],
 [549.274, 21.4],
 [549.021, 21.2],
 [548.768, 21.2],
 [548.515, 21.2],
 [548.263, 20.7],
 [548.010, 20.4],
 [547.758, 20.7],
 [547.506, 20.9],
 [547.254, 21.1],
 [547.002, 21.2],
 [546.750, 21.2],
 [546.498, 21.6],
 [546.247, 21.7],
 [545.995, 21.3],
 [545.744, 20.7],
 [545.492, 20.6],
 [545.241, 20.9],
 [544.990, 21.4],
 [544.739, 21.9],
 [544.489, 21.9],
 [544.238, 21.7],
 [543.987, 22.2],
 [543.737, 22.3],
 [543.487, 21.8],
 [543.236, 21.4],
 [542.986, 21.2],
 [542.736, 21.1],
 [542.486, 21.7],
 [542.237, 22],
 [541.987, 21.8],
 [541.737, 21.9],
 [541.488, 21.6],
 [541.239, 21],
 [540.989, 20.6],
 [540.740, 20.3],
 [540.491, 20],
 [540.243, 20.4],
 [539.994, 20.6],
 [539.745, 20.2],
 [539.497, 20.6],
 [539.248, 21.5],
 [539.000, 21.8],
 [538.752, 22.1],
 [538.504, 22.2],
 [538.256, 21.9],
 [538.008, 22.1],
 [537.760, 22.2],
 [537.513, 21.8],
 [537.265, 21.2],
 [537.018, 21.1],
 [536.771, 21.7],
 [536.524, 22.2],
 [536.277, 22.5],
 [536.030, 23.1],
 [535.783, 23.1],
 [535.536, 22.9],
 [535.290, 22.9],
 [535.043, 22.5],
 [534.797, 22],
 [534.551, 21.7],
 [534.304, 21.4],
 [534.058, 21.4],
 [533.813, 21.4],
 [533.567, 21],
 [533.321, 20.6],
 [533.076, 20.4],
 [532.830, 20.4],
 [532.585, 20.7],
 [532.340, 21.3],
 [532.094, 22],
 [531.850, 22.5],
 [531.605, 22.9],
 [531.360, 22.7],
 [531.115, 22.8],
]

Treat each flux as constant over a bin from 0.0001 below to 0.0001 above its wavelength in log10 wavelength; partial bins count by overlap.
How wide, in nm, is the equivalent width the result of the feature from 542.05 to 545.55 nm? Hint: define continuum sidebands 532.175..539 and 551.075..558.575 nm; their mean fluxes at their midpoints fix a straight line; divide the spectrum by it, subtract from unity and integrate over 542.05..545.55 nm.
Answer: 0.02 nm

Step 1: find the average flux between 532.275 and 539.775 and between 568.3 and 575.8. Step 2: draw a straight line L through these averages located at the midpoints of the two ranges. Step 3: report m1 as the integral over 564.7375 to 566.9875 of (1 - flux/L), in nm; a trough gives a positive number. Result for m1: 0.07 nm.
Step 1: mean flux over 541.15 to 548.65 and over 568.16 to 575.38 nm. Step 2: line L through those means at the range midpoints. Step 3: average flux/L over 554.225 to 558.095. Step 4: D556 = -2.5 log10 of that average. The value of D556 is -0.02 mag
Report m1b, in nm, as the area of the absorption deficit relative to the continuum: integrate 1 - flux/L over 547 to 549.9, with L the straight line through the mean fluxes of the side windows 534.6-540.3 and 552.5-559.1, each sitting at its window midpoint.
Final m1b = 0.09 nm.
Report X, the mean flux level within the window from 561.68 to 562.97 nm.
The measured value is 21.6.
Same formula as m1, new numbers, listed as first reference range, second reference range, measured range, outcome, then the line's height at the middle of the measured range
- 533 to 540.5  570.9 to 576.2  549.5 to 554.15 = 0.132 nm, 22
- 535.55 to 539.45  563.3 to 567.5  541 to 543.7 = 0.053 nm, 22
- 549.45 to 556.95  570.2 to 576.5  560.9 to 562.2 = 0.018 nm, 22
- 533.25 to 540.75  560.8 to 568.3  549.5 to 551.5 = 0.034 nm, 21.7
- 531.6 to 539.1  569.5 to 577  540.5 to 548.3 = 0.228 nm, 21.9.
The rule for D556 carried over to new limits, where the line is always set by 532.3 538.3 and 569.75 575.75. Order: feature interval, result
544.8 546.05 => 0.045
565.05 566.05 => 0.044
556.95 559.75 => 0.040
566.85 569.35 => 0.005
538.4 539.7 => 0.013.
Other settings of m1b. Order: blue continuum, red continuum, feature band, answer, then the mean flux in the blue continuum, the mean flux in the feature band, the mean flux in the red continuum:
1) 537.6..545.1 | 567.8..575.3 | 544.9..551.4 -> 0.14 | 21.5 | 21.2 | 22.2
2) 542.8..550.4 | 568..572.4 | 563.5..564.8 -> -0.02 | 21.3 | 21.9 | 21.8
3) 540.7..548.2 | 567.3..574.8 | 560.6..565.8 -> 0.03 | 21.3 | 21.8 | 22.2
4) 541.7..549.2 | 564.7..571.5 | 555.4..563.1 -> -0.04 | 21.4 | 21.7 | 21.6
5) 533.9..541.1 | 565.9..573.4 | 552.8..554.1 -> 0.03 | 21.7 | 21.3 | 21.9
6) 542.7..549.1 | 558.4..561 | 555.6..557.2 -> -0.04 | 21.3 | 21.9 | 21.4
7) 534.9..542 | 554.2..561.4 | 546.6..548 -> 0.05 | 21.6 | 21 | 21.8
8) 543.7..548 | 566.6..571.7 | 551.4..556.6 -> -0.09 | 21.3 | 21.9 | 21.8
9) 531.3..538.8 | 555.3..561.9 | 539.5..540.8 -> 0.09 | 21.9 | 20.3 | 21.7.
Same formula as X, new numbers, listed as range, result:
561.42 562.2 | 21.4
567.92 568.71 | 22.2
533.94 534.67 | 21.5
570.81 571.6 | 21.3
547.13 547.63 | 21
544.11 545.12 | 21.7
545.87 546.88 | 21.4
